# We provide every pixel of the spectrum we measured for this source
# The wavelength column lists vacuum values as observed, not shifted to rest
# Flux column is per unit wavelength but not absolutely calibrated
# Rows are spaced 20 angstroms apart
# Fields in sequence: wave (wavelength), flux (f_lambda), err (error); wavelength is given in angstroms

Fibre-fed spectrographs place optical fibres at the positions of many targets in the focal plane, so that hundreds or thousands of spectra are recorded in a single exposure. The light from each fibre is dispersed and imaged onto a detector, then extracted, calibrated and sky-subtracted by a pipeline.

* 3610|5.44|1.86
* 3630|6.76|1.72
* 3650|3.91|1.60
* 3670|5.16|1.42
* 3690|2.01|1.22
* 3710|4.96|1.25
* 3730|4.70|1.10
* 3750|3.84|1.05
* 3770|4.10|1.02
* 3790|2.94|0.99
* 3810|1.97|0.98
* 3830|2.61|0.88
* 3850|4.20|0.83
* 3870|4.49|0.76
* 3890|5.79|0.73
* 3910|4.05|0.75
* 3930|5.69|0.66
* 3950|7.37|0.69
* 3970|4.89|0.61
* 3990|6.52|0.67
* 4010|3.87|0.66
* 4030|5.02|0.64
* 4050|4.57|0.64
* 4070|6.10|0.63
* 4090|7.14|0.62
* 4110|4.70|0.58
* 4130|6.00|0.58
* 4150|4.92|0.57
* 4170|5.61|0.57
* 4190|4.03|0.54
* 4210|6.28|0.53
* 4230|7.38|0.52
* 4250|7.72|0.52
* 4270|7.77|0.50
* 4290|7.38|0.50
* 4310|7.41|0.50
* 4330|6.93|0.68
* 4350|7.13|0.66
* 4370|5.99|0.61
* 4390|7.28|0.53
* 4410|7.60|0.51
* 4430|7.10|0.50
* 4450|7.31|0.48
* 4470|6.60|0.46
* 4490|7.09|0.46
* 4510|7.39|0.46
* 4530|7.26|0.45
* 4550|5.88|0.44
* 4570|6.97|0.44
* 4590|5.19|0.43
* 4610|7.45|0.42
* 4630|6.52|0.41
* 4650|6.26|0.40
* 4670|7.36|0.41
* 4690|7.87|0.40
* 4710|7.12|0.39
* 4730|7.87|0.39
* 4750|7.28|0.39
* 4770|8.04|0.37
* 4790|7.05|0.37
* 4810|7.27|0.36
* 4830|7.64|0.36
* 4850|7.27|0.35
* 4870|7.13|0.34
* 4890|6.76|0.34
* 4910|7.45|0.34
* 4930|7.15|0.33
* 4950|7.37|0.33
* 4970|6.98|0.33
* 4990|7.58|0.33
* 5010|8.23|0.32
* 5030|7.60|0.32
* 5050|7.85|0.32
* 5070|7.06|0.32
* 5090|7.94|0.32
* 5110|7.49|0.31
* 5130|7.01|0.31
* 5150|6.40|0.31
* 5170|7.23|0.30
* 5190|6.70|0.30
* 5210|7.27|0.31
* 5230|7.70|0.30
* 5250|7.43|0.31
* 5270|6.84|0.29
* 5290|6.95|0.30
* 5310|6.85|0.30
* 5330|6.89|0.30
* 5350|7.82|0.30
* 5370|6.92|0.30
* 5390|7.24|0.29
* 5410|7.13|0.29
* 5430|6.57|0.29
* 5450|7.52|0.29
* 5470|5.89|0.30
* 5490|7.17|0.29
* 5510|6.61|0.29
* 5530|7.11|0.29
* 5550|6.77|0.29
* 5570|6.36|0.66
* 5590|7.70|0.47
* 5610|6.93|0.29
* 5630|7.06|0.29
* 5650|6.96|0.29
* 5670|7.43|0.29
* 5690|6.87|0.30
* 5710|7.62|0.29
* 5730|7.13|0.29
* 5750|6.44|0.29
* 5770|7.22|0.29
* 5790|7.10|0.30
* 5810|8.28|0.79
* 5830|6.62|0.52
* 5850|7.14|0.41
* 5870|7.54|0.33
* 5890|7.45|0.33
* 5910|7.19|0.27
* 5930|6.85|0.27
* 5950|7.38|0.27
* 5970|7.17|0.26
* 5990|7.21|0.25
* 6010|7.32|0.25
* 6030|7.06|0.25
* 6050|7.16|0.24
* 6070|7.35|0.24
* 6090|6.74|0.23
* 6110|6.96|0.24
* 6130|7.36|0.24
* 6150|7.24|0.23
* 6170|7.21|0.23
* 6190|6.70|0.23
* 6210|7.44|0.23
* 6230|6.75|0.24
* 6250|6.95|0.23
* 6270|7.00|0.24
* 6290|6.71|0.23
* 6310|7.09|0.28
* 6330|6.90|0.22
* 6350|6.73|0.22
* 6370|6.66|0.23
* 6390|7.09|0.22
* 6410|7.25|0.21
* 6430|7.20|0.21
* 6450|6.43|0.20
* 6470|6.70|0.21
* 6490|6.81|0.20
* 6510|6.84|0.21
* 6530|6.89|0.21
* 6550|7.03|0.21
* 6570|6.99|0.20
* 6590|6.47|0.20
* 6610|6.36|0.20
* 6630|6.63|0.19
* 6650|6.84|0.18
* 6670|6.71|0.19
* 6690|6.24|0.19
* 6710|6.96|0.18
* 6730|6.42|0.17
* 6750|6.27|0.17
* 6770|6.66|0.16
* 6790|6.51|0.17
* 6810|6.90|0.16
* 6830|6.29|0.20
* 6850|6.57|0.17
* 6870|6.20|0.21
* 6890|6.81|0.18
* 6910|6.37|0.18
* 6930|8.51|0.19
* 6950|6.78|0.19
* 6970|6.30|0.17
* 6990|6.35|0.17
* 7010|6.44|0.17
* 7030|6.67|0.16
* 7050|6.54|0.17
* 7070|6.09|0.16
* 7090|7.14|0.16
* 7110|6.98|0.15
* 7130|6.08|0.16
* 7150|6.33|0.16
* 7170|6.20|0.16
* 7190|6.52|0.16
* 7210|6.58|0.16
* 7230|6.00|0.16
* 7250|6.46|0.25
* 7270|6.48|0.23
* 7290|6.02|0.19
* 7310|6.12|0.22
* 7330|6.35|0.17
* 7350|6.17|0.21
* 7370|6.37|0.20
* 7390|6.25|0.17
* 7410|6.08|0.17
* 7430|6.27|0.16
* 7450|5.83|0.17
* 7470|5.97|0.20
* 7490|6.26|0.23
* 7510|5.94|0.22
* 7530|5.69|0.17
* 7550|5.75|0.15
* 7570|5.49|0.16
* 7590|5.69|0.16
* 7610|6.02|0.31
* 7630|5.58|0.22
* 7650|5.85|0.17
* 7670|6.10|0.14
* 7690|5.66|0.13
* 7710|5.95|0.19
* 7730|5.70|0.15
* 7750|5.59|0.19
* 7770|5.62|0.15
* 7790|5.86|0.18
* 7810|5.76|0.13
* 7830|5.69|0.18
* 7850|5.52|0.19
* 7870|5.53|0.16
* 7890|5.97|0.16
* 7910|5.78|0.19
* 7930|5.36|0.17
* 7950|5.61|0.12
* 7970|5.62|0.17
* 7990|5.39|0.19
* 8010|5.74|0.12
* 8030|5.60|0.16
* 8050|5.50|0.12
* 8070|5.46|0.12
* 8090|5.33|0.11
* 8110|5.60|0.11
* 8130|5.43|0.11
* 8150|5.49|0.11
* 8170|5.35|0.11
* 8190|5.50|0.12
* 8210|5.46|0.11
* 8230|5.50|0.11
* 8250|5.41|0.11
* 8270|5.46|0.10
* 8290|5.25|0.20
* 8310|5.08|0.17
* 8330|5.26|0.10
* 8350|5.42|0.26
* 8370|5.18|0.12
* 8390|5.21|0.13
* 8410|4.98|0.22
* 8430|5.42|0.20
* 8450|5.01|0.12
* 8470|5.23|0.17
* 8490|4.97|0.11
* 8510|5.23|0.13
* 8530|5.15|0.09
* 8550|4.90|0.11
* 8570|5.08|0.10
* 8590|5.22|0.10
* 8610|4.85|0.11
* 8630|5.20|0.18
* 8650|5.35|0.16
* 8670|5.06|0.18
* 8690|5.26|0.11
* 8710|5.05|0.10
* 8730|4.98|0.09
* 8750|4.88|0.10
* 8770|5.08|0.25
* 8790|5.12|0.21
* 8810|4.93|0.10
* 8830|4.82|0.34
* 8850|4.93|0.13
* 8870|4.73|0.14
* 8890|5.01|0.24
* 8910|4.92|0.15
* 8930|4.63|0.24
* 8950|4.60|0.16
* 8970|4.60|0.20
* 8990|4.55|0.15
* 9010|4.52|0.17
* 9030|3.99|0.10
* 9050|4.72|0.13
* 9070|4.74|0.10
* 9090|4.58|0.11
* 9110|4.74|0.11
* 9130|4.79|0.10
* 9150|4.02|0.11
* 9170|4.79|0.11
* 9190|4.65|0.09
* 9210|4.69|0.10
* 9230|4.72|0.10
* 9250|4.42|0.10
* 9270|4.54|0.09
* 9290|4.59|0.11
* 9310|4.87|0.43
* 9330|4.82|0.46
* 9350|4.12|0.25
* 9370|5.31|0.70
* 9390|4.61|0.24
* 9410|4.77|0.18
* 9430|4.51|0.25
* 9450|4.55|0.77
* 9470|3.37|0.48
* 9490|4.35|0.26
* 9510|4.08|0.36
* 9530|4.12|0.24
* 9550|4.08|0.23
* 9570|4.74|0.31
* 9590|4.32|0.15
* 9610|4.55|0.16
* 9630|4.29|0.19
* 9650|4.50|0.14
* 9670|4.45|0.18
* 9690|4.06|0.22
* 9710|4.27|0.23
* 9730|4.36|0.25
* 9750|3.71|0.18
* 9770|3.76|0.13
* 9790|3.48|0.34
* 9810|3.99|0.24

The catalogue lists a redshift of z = 0.06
